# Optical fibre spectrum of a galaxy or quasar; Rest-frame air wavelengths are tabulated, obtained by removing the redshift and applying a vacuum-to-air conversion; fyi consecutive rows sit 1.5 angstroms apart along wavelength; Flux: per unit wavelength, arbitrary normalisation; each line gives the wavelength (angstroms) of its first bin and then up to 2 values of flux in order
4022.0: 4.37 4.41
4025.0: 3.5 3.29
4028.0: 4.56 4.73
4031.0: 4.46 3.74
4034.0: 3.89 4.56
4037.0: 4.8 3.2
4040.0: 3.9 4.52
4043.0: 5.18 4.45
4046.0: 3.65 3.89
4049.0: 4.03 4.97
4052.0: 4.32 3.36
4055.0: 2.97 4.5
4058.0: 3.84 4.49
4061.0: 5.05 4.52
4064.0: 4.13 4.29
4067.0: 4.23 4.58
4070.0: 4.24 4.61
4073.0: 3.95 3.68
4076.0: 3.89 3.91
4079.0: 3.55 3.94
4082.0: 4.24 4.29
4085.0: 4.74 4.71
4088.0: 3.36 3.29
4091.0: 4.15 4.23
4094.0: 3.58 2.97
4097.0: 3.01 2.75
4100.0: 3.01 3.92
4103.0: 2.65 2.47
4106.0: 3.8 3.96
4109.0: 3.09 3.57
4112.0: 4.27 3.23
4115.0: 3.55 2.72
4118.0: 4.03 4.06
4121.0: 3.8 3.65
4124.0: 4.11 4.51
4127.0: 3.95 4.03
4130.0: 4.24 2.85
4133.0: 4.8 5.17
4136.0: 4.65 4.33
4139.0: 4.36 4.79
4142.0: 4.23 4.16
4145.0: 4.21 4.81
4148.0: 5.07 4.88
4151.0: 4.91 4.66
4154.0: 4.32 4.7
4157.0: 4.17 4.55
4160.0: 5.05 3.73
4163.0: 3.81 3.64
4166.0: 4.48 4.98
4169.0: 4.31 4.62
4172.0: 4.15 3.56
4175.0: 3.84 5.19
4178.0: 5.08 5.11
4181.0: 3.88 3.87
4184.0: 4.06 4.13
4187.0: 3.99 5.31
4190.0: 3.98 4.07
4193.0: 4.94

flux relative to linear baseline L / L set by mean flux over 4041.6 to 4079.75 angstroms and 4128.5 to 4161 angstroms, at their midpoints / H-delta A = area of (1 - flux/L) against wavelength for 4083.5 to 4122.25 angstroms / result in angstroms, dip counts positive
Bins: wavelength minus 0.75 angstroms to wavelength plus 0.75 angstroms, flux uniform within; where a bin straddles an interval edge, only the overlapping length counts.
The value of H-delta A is 6.8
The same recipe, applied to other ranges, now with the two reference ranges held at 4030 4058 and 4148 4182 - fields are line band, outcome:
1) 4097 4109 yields 3.0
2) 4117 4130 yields 1.0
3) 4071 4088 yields 0.5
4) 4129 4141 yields 0.0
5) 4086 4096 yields 1.2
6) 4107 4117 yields 1.9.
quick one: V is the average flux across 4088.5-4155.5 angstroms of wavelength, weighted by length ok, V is 3.93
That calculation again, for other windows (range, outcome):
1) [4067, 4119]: 3.71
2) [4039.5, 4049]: 4.26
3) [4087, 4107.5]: 3.36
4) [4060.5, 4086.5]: 4.23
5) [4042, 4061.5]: 4.2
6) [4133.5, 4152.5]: 4.63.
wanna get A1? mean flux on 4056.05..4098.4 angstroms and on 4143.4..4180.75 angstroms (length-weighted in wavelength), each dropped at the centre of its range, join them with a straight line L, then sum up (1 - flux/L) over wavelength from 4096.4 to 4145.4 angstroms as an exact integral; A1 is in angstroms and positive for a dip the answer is 5.3 angstroms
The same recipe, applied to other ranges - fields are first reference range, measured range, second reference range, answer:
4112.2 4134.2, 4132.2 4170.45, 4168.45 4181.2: -3.12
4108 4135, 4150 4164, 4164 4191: -0.88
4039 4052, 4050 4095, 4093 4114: -3.20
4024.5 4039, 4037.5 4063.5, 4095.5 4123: -1.62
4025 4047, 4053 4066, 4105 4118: -0.53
